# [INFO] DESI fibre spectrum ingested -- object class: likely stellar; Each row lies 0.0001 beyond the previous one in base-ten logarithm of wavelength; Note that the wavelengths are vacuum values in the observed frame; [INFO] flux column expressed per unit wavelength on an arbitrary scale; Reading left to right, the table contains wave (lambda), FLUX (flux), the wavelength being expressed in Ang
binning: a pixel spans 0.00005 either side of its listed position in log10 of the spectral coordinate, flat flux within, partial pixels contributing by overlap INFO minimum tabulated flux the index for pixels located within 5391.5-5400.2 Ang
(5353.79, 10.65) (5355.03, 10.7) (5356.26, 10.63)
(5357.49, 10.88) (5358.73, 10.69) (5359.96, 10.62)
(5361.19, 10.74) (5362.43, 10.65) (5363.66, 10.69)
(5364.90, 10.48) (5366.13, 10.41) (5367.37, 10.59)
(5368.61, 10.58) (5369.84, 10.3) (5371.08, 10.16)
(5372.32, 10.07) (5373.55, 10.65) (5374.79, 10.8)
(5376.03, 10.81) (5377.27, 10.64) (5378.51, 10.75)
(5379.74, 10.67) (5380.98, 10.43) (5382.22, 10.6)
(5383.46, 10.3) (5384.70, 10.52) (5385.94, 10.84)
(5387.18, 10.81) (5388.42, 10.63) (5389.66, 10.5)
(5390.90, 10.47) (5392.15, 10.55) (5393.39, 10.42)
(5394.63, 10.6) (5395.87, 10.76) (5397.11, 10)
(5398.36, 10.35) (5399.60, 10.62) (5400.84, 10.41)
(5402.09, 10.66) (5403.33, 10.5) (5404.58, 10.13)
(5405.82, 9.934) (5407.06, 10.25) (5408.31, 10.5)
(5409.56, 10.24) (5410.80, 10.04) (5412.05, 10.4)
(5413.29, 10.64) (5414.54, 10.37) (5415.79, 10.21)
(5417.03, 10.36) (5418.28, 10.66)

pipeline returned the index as 10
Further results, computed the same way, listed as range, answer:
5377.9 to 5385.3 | 10.3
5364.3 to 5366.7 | 10.41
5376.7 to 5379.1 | 10.64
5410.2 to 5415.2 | 10.04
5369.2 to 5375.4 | 10.07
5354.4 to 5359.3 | 10.63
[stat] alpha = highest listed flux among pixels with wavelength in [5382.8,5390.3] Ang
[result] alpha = 10.84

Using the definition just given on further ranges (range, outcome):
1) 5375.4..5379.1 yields 10.81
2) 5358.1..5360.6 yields 10.69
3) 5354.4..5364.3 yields 10.88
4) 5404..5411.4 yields 10.5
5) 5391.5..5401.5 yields 10.76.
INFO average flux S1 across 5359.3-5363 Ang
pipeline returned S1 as 10.7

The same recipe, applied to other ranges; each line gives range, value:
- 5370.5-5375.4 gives 10.4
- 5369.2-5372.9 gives 10.2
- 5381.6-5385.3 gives 10.5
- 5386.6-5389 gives 10.7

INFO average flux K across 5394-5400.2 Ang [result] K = 10.5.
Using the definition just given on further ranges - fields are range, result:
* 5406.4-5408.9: 10.4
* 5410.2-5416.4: 10.3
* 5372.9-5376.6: 10.8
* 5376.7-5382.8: 10.6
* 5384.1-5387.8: 10.7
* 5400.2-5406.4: 10.3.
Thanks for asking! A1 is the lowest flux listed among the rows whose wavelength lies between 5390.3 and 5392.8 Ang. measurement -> 10.47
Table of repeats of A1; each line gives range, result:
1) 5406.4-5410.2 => 10.24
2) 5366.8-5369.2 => 10.58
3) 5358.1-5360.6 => 10.62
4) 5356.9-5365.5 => 10.48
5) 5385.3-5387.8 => 10.81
